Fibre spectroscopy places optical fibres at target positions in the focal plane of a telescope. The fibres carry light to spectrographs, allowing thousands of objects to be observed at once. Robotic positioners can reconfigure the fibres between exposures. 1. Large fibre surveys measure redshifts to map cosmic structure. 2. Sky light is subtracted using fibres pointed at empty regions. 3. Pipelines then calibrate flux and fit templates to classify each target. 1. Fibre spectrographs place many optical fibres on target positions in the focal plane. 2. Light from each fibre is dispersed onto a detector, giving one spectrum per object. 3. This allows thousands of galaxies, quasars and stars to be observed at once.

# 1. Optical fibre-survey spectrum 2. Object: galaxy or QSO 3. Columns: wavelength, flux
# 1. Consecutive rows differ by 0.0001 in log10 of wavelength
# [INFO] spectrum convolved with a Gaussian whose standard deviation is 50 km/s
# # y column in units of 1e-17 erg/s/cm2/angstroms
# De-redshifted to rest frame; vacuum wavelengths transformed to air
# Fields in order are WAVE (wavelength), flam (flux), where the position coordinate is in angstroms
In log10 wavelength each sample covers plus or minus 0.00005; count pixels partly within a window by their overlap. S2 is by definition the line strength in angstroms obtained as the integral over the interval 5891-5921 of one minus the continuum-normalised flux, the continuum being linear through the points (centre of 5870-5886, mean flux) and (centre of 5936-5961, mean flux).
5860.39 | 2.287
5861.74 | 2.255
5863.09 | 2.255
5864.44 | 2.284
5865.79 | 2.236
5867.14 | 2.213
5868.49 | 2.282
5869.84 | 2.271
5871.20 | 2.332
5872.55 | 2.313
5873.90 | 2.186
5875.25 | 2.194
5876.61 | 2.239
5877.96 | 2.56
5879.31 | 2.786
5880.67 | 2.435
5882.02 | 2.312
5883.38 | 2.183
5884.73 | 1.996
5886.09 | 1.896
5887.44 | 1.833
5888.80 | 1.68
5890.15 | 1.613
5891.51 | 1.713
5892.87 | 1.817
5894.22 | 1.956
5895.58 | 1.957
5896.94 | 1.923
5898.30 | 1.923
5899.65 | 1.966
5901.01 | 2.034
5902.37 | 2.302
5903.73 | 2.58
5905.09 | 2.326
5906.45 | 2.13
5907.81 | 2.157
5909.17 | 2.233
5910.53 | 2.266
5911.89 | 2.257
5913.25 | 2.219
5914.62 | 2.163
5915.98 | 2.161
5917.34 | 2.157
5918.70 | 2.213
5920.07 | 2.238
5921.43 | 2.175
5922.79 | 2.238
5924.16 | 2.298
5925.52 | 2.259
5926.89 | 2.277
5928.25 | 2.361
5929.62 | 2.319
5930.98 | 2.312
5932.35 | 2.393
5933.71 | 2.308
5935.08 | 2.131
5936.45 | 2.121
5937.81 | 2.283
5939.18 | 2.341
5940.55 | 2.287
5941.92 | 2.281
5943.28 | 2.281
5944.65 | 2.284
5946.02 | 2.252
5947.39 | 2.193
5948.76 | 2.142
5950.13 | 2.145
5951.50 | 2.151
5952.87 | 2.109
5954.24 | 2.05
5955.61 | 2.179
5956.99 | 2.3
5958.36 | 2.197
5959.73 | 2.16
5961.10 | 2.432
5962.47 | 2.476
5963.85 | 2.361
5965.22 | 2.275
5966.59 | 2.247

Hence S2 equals 1.9 angstroms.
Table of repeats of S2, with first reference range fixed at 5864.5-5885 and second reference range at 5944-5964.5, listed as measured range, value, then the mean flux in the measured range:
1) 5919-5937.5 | -0.1 angstroms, 2.26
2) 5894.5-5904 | 0.9 angstroms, 2.07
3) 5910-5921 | 0.3 angstroms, 2.21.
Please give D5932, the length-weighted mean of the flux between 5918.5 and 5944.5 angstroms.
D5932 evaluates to 2.27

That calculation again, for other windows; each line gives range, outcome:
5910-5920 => 2.2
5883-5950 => 2.15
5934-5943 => 2.25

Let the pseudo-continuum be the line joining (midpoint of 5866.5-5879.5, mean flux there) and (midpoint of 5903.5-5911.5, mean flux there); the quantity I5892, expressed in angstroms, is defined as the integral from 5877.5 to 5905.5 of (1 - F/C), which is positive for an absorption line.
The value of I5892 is 2.6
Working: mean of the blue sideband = 2.32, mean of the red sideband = 2.26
